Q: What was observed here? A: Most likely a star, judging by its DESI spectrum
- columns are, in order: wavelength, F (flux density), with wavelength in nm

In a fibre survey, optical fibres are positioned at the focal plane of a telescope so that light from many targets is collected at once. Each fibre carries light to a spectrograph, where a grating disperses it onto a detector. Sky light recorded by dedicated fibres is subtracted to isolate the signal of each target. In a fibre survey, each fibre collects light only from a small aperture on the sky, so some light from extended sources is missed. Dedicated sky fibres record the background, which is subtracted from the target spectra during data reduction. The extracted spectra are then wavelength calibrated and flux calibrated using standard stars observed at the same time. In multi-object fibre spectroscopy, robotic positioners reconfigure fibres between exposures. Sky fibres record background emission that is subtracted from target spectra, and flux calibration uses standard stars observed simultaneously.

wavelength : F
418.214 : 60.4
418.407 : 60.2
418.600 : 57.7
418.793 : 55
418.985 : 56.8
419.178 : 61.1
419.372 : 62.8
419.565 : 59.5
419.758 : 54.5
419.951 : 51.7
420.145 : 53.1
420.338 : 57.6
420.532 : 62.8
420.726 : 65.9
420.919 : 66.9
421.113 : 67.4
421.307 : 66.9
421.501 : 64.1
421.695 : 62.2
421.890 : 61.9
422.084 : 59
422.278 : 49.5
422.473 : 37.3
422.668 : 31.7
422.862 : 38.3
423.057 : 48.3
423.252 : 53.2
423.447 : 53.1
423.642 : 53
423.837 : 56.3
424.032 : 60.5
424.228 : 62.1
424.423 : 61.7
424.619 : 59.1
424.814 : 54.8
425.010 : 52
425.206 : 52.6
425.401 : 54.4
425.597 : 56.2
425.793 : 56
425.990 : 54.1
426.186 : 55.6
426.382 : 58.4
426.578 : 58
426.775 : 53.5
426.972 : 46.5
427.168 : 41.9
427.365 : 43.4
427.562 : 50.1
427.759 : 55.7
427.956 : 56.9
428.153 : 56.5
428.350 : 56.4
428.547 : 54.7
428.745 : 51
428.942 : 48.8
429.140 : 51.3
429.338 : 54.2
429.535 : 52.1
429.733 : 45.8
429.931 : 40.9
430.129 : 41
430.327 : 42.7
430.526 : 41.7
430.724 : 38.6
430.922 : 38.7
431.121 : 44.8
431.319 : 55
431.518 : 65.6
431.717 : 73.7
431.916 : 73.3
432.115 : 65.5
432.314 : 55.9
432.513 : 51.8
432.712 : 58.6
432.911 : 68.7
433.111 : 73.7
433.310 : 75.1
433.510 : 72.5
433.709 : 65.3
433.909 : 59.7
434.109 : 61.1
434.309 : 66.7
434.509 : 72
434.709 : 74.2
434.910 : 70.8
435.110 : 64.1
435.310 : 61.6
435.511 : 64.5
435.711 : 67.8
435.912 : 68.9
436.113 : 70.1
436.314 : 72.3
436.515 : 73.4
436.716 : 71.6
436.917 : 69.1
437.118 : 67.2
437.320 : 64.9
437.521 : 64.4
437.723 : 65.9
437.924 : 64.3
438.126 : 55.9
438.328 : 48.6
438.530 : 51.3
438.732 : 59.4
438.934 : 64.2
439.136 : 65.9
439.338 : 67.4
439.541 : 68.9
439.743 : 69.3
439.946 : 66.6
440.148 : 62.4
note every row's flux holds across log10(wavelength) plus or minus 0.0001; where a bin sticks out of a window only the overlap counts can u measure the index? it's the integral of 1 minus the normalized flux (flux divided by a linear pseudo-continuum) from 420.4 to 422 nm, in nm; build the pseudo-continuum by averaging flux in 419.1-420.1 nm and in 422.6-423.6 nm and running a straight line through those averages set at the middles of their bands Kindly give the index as -0.38 nm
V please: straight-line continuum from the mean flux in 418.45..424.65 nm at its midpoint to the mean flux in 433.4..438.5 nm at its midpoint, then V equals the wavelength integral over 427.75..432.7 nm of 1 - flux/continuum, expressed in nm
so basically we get 0.78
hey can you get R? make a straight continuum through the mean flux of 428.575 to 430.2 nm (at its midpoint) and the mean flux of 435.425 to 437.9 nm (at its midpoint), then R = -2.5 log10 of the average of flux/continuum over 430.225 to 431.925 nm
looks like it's 0.04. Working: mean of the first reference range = 48.5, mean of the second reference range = 68.2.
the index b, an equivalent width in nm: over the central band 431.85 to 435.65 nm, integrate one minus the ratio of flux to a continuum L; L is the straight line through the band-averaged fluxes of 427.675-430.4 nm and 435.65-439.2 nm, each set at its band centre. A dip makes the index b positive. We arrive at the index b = -0.49 nm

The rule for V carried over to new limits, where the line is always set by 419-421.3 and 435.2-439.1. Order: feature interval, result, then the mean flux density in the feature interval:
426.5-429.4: 0.486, 51.8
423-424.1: 0.128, 54.1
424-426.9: 0.248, 56.4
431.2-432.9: 0.020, 62.6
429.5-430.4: 0.269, 44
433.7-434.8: -0.047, 66.5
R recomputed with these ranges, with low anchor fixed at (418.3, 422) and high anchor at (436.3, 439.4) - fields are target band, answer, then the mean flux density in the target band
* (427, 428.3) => 0.22 mag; 50.8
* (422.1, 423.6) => 0.32 mag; 45.6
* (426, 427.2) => 0.16 mag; 53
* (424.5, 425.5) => 0.12 mag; 54.7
